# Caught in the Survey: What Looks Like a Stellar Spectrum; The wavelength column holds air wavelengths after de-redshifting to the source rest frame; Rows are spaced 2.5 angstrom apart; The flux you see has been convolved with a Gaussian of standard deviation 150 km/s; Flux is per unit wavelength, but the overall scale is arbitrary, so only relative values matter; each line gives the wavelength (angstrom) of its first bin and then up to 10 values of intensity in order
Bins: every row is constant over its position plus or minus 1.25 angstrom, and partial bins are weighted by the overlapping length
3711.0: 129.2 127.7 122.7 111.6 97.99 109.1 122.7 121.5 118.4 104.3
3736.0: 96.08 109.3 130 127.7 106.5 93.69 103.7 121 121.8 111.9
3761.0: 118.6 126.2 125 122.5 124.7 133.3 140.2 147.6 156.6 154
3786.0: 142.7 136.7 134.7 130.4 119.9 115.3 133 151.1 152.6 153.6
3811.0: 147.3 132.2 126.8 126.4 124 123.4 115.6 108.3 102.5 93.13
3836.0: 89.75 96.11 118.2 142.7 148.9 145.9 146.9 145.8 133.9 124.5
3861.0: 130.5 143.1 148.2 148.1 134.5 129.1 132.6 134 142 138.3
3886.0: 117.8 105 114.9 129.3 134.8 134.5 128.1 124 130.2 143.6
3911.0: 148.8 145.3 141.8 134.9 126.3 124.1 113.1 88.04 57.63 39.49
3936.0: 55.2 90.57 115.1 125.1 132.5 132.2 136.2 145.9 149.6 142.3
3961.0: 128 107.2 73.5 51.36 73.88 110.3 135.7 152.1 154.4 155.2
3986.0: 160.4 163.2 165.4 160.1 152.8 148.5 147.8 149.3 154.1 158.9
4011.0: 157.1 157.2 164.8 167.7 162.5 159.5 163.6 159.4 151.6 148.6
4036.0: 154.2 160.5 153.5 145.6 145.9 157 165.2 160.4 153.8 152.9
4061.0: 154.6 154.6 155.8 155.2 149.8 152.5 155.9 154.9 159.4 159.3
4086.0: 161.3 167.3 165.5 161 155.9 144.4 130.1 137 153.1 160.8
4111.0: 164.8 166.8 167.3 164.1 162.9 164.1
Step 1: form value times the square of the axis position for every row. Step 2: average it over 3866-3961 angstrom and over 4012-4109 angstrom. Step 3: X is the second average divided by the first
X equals 1.35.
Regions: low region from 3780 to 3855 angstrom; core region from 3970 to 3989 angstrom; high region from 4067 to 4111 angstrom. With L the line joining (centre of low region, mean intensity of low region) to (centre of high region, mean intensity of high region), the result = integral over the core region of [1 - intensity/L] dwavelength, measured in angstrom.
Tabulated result 0.9 angstrom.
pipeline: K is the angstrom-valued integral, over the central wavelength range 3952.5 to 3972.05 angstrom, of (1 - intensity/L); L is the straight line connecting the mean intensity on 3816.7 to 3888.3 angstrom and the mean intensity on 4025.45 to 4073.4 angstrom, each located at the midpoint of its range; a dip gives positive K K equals 4.61 angstrom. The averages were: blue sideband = 128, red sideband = 155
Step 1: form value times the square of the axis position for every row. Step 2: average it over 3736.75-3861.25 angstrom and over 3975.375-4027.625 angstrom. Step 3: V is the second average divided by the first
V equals 1.37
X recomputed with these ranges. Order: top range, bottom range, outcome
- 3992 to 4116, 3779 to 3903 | 1.33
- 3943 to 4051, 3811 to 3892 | 1.22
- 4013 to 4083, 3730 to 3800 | 1.46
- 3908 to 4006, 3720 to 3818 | 1.09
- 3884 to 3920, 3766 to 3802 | 1.03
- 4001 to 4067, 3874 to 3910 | 1.30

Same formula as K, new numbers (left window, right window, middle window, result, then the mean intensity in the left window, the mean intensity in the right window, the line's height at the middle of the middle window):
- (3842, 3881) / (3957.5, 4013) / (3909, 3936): 5.44 angstrom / 139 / 137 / 138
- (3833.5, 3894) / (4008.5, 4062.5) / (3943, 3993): 5.55 angstrom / 130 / 157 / 146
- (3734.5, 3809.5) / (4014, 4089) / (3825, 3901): 5.35 angstrom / 128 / 157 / 137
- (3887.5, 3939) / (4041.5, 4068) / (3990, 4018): -3.15 angstrom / 115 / 155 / 140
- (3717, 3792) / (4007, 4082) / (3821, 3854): 2.82 angstrom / 122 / 156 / 132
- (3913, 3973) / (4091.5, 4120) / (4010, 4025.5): -3.72 angstrom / 109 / 155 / 130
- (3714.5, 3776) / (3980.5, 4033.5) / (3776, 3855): -2.49 angstrom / 116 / 158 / 127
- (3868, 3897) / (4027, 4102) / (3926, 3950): 7.53 angstrom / 130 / 155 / 137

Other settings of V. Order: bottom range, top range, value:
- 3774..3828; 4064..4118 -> 1.33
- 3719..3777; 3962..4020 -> 1.36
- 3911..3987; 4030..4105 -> 1.40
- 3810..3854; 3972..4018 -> 1.34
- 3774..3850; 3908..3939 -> 0.88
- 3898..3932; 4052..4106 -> 1.35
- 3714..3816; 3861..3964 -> 1.07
